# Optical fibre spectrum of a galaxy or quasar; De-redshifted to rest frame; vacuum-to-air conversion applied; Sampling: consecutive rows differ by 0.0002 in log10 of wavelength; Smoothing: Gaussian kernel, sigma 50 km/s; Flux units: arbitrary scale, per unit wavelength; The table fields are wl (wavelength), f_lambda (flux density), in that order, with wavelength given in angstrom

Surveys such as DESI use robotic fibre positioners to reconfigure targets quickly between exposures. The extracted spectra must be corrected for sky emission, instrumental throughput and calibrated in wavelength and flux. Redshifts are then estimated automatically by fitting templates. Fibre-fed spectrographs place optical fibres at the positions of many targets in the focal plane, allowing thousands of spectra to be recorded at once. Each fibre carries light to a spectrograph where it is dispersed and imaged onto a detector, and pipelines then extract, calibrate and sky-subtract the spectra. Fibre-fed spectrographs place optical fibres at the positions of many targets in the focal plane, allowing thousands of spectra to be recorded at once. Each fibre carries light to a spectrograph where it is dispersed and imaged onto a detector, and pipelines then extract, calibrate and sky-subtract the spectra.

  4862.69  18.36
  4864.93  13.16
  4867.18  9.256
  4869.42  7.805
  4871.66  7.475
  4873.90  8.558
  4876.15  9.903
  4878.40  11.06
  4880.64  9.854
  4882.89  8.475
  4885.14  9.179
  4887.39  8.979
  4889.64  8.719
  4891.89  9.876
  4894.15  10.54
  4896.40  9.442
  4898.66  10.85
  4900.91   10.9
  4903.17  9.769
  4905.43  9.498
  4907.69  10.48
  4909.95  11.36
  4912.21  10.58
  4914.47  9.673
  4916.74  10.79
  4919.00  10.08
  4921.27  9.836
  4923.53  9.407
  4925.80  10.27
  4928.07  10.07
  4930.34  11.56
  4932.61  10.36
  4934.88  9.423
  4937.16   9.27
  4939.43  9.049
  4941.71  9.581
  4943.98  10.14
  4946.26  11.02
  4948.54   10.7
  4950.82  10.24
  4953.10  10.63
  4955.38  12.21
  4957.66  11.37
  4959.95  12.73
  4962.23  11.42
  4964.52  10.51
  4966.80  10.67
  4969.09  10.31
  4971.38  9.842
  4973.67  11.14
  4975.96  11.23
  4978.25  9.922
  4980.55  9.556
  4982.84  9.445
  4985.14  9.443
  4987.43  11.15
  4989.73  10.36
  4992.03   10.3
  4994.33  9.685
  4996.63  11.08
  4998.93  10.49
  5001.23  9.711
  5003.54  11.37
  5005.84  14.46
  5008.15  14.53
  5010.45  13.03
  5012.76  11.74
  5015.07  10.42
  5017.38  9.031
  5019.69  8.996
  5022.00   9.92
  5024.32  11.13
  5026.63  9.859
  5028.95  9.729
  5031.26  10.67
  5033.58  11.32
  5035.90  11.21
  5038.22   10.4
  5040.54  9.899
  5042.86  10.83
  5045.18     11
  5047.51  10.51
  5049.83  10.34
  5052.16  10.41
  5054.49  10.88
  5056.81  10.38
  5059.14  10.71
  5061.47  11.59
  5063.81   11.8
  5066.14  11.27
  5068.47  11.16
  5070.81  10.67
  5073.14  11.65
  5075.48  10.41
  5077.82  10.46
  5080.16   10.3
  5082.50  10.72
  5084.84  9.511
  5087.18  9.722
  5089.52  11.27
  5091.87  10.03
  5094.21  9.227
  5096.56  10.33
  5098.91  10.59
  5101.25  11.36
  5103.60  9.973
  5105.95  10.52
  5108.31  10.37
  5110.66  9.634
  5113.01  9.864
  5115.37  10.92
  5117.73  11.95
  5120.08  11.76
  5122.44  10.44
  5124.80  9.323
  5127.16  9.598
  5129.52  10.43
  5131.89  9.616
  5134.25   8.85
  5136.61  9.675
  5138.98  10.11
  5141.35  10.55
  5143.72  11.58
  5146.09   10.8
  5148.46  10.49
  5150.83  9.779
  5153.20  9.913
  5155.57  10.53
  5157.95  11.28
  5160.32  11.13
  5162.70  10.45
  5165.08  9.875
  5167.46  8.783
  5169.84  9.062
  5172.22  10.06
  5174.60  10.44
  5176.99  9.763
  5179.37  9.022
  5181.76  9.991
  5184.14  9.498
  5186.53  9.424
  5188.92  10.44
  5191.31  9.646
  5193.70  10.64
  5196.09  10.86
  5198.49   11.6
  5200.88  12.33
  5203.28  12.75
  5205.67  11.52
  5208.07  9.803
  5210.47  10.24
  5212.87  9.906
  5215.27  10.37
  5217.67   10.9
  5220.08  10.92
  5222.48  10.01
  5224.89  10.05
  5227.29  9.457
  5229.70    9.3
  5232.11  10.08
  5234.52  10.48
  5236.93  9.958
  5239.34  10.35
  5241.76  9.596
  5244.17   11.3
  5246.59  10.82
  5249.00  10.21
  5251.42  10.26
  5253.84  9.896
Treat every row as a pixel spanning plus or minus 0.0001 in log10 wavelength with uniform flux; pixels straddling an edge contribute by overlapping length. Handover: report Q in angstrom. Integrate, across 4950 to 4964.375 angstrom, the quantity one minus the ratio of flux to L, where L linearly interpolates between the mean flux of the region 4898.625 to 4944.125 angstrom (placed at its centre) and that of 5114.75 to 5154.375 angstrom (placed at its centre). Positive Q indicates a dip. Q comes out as -1.8 angstrom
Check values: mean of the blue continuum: 10.1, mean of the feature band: 11.4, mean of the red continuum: 10.3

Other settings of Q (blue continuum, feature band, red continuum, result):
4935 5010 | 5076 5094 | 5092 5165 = 0.4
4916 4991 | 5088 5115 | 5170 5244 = 0.1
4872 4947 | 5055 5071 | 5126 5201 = -1.6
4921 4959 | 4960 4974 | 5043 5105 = -0.5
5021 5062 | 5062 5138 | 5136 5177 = 0.0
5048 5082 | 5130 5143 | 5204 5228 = 0.9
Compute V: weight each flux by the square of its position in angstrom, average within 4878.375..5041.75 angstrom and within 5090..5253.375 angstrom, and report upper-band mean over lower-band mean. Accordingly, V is 1.1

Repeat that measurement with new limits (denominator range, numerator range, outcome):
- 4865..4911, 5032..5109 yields 1.18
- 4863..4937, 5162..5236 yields 1.15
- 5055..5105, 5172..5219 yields 1.03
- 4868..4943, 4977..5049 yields 1.14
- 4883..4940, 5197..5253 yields 1.19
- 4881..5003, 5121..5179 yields 1.07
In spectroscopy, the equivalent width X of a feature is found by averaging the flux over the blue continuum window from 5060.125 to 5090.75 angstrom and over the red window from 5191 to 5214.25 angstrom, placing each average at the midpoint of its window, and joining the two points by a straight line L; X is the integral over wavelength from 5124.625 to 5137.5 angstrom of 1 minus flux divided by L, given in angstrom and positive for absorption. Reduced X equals 1.5 angstrom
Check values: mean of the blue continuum 10.8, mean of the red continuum 11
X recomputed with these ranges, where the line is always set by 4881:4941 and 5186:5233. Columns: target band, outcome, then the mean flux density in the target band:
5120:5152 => 0.68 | 10.2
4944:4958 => -1.29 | 10.9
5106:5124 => -0.56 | 10.7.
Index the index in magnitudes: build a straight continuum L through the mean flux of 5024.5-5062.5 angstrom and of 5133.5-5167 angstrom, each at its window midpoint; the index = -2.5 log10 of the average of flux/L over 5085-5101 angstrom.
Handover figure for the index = 0.03 mag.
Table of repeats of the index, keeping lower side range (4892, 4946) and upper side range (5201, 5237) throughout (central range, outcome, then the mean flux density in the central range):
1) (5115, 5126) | -0.05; 10.9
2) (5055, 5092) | -0.05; 10.8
